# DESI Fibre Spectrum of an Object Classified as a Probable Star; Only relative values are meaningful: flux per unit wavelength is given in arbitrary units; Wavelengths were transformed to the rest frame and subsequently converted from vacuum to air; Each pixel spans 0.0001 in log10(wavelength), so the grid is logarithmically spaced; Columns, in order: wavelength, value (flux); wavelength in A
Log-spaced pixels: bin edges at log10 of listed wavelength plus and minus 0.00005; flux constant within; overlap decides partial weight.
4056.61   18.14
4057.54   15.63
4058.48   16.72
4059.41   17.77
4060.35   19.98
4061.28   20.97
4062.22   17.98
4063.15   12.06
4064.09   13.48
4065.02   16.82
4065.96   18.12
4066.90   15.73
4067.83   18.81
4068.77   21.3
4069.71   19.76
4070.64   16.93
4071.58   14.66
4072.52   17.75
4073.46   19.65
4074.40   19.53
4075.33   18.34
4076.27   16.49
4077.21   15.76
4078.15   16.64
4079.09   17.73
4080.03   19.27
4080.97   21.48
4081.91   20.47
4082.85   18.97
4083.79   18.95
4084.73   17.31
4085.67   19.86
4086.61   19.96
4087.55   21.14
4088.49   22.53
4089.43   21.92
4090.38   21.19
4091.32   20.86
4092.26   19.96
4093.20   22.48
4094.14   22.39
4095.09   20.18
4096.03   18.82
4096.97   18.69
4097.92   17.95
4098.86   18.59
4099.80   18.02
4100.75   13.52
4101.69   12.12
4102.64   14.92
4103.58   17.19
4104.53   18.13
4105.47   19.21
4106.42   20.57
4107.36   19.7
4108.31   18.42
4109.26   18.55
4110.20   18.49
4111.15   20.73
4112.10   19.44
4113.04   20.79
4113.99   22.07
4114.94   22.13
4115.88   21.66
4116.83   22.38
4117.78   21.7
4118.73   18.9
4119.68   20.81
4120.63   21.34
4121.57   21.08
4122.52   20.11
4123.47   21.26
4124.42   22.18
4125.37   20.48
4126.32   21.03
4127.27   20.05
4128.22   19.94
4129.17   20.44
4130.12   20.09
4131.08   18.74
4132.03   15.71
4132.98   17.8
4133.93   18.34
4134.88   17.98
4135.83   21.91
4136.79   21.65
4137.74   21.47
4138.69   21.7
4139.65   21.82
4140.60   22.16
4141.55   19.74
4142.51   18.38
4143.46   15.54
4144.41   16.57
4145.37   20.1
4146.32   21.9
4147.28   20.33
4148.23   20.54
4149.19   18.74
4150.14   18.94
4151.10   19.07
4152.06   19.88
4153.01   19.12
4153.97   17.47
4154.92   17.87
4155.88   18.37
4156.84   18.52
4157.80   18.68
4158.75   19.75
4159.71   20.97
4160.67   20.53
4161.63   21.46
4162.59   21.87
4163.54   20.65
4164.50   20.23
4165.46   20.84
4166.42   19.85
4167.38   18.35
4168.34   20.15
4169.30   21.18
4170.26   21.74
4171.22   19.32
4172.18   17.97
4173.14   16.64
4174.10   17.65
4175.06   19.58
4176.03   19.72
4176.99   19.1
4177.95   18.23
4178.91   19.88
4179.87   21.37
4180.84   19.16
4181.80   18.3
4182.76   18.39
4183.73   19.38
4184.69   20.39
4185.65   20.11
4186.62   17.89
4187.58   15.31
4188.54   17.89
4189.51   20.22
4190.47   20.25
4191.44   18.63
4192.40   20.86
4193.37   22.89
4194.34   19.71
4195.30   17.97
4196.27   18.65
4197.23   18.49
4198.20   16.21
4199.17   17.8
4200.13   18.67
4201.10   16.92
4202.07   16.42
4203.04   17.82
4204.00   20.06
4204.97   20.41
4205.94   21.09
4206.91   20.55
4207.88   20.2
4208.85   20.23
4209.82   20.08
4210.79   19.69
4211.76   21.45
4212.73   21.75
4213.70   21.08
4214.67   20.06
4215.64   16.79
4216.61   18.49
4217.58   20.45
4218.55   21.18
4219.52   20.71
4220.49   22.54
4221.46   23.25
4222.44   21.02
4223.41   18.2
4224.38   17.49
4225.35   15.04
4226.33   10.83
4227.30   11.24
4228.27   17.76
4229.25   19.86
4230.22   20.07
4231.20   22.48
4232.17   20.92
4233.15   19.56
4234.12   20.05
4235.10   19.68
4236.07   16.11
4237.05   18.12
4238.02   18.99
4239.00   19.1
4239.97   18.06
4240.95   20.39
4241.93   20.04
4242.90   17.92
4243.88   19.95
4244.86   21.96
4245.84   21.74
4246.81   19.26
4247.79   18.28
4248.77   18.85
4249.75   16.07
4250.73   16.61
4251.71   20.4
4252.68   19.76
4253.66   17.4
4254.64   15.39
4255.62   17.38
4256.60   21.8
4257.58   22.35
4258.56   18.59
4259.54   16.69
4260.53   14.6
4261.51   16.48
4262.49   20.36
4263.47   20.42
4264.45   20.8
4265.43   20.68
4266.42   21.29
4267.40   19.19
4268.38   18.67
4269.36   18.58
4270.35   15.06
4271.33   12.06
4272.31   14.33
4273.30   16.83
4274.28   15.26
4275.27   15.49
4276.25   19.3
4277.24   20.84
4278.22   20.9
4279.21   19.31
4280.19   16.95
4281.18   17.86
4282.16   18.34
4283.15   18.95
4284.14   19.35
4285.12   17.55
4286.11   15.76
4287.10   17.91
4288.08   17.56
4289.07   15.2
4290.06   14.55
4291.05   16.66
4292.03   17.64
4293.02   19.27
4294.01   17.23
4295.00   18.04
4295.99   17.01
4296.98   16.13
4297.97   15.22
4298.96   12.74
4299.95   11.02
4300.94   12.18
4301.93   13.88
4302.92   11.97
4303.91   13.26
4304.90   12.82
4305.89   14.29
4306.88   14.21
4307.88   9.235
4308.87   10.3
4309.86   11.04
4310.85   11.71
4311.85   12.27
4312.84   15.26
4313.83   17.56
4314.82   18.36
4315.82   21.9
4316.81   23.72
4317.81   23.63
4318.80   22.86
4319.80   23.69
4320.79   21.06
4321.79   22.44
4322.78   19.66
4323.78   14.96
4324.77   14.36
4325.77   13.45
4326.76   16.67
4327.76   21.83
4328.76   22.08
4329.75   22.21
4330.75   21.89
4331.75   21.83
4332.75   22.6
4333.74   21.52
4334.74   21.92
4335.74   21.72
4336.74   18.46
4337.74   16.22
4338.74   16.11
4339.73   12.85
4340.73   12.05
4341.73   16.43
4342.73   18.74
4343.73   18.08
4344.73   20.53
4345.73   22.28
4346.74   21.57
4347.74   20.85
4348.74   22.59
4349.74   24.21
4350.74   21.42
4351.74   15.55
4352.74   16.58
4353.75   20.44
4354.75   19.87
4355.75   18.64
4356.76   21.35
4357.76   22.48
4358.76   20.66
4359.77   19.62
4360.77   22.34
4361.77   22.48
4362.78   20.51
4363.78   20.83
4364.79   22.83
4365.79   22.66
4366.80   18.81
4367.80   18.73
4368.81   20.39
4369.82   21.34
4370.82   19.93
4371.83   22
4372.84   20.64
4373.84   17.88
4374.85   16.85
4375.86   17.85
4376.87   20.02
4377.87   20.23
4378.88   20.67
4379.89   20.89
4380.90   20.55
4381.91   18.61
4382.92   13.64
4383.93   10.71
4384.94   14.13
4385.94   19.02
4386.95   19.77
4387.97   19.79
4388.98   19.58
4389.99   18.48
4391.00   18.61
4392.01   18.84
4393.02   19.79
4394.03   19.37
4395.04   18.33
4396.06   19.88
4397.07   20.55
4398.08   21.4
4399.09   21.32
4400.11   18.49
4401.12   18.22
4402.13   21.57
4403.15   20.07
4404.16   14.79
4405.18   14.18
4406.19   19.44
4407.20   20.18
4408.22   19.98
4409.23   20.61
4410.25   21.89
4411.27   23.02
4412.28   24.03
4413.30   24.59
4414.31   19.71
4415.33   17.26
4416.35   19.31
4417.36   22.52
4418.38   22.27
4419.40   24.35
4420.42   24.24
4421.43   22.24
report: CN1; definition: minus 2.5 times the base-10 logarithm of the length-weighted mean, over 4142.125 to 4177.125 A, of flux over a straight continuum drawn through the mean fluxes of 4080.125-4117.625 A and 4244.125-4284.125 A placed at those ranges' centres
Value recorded -0.016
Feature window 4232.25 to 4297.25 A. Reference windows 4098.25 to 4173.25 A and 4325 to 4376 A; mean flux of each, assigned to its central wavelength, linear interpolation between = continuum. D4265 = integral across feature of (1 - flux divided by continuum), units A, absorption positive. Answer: 4.9 A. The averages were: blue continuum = 19.6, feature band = 18.2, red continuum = 19.8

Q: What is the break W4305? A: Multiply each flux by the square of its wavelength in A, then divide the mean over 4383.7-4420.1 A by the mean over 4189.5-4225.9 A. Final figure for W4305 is 1.10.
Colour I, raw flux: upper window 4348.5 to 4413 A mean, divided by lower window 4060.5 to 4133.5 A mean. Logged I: 1.03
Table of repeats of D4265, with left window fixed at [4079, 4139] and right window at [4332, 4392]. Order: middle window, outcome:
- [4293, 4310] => 5.0 A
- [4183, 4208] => 0.8 A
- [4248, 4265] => 0.9 A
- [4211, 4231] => 0.6 A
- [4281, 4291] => 1.2 A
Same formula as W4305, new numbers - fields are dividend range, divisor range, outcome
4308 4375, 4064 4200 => 1.10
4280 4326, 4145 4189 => 0.90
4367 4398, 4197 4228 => 1.08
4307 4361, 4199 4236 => 1.04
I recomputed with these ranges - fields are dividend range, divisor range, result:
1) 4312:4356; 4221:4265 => 1.04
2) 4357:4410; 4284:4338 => 1.13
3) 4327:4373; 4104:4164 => 1.01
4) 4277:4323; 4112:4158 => 0.84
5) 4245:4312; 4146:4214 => 0.86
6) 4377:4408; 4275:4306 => 1.14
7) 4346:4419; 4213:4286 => 1.07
